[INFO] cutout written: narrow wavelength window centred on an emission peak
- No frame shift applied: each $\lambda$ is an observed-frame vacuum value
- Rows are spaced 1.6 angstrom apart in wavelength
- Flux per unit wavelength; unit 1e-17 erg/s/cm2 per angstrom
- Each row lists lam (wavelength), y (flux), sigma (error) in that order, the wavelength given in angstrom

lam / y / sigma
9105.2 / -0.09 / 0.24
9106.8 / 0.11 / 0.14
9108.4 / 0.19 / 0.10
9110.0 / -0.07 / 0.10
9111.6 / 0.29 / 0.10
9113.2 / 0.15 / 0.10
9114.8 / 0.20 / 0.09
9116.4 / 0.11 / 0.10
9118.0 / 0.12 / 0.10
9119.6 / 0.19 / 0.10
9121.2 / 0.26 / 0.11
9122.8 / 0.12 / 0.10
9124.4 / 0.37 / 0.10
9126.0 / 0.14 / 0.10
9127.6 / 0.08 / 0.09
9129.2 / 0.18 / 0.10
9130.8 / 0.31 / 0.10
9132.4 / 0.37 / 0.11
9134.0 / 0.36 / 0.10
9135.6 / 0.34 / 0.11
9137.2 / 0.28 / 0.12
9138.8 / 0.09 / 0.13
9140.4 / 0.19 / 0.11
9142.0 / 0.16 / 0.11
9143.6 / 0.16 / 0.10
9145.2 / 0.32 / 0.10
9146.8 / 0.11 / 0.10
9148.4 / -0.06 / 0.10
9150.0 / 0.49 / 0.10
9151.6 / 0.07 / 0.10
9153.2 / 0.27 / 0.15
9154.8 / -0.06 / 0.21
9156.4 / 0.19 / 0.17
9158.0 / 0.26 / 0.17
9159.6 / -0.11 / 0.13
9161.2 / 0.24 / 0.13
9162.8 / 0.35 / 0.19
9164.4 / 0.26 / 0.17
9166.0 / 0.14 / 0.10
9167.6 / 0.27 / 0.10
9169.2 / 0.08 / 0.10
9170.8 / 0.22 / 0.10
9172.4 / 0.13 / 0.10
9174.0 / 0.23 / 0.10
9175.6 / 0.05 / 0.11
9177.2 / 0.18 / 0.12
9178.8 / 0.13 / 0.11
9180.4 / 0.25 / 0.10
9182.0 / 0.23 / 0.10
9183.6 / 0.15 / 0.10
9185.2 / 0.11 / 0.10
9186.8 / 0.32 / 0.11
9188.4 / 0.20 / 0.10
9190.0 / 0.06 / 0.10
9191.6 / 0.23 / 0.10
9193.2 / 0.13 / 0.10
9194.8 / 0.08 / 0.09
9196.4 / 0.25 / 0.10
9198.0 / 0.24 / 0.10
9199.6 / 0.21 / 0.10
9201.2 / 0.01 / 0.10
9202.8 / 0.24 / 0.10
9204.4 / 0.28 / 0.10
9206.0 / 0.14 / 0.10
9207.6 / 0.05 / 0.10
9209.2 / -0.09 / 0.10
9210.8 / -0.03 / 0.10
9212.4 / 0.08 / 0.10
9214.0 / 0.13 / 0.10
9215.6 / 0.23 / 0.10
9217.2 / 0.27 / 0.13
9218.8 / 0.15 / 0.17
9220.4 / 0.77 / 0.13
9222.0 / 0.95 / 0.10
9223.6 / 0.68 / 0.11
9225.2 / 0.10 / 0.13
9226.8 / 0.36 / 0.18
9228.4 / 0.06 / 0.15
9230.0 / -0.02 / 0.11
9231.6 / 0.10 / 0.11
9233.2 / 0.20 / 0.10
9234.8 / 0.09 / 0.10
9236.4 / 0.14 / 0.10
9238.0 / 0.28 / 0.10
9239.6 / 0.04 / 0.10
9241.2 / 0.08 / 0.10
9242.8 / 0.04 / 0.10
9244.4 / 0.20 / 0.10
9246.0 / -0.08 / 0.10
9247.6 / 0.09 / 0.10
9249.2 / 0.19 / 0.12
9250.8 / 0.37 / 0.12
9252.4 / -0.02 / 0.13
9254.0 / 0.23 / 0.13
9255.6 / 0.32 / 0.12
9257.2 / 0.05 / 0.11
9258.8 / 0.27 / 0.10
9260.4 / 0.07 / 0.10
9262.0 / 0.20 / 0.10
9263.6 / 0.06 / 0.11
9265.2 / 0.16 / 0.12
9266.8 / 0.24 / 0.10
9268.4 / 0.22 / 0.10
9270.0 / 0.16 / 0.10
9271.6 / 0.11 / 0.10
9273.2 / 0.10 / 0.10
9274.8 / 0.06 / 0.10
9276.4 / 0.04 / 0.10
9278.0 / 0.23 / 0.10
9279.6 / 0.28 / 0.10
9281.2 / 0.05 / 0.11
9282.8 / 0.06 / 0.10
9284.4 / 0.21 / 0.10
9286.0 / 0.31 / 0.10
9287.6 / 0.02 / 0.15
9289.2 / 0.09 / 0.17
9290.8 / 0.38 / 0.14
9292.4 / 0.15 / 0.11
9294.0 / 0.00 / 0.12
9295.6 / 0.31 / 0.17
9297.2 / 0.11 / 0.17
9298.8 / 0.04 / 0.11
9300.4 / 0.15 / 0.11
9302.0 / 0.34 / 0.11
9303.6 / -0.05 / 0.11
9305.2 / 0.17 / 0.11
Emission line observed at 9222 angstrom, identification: [O III]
